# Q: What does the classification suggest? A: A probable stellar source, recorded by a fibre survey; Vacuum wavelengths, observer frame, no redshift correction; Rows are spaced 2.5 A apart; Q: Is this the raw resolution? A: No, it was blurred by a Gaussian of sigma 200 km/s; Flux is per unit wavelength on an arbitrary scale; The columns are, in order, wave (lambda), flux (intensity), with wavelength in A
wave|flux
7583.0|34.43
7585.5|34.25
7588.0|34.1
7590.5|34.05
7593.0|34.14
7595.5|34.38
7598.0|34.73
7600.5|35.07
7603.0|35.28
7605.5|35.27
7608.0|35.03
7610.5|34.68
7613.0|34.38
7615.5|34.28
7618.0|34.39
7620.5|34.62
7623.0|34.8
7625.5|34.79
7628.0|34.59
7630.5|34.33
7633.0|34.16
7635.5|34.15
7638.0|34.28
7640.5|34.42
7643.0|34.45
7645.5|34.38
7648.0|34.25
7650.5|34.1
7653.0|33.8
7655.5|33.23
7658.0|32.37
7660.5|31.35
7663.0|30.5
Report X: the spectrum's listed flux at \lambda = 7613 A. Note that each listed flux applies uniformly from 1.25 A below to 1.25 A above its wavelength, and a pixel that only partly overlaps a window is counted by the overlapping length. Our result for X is 34.38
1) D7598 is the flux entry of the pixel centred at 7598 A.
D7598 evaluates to 34.73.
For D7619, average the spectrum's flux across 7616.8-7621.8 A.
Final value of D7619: 34.5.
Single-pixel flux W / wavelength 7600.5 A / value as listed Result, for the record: 35.07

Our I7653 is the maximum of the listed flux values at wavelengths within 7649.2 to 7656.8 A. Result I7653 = 34.1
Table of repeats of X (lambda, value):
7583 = 34.43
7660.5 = 31.35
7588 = 34.1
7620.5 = 34.62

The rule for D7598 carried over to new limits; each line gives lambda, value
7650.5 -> 34.1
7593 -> 34.14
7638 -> 34.28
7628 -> 34.59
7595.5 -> 34.38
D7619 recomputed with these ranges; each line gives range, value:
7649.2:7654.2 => 34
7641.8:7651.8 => 34.3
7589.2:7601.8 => 34.5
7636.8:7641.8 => 34.4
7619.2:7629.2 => 34.7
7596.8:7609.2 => 35.1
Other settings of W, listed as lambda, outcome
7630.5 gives 34.33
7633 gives 34.16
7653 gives 33.8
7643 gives 34.45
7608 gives 35.03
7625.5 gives 34.79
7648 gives 34.25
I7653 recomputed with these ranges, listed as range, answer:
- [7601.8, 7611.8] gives 35.28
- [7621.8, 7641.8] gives 34.8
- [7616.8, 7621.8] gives 34.62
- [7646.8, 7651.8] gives 34.25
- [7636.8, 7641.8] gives 34.42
